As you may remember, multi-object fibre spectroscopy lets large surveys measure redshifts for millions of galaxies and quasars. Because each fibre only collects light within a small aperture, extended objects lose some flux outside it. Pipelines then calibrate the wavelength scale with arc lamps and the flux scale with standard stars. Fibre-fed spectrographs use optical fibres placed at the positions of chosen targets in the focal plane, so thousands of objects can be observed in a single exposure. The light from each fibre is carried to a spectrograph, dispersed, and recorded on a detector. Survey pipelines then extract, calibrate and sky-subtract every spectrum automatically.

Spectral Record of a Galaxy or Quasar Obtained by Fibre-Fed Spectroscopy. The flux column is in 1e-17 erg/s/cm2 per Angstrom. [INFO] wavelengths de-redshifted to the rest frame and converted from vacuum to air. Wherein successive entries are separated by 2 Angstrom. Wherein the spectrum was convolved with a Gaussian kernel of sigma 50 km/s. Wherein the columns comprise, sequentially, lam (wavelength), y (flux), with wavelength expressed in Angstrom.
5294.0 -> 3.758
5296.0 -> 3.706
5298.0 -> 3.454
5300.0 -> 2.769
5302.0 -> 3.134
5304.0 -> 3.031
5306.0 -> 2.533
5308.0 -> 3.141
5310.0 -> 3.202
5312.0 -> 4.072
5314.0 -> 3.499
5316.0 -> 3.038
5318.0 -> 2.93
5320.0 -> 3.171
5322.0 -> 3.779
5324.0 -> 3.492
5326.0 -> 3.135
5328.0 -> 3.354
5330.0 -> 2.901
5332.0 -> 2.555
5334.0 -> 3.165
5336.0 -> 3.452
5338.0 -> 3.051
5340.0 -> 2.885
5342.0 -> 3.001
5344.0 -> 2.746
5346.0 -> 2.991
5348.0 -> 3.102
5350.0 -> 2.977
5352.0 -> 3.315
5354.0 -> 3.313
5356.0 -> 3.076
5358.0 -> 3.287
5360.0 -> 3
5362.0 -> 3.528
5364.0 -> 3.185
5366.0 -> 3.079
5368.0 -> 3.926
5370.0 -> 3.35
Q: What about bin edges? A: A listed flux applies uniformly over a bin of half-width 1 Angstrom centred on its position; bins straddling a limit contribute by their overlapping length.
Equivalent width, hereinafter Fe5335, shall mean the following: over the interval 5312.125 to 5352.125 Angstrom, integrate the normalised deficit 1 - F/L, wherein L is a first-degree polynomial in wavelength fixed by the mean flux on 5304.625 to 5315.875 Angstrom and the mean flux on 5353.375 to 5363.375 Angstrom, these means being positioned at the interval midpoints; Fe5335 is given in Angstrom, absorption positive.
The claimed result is 1.3 Angstrom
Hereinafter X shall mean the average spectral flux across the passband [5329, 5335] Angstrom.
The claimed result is 2.87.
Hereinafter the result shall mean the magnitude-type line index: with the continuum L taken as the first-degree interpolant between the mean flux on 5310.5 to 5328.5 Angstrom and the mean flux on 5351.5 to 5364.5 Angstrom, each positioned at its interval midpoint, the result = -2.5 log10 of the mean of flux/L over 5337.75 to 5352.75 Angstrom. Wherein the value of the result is 0.10 mag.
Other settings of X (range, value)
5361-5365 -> 3.36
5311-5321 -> 3.34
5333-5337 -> 3.31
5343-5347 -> 2.87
